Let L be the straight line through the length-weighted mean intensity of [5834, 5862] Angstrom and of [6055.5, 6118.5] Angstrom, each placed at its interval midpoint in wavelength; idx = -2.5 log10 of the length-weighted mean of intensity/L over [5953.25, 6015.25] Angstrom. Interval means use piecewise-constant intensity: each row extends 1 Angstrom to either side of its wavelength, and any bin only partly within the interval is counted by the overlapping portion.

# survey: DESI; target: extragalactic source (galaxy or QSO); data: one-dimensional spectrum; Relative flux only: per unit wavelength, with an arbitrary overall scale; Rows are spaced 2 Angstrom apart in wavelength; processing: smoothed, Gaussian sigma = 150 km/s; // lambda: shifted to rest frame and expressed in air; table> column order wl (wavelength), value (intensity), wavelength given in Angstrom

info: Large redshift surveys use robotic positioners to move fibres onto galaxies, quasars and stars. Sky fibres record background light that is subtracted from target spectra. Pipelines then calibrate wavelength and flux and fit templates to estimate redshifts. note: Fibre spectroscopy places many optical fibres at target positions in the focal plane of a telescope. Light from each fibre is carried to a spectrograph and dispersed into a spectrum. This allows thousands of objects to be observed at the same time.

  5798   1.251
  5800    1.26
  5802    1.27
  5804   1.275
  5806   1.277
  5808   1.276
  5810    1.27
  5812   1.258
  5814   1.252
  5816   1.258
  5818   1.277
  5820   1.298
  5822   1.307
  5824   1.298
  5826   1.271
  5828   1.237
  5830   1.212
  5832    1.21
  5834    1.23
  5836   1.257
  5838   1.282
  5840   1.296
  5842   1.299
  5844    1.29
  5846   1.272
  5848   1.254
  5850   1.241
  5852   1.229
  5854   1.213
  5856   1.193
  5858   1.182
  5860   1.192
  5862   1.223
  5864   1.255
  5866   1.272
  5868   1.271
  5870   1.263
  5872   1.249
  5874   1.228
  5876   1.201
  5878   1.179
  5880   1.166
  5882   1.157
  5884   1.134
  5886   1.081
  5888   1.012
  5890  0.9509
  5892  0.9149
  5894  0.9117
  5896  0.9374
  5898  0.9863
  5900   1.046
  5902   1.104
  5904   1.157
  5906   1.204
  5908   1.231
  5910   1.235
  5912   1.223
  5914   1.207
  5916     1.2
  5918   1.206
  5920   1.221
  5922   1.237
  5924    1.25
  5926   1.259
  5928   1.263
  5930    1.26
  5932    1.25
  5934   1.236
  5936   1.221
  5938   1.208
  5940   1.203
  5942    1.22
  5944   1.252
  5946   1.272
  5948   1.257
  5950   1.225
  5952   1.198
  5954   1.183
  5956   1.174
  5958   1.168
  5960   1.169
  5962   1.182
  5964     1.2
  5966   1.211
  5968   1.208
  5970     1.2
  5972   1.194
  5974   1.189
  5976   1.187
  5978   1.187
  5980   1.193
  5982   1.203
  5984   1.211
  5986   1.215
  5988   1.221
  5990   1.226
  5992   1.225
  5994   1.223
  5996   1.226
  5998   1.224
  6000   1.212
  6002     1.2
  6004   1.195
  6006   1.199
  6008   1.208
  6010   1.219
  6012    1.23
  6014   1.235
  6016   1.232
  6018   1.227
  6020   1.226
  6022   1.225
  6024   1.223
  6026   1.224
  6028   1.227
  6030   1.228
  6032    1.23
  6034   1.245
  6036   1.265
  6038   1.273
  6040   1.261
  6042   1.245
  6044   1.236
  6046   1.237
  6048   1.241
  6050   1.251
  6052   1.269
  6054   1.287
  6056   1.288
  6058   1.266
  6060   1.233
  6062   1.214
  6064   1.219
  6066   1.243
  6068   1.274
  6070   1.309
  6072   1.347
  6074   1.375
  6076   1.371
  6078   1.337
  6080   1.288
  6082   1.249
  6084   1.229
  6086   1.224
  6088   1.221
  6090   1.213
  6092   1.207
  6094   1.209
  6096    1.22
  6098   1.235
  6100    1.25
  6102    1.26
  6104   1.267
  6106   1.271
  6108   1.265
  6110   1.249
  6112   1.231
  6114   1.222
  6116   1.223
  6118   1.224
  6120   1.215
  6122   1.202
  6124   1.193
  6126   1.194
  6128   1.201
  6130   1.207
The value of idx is 0.04 mag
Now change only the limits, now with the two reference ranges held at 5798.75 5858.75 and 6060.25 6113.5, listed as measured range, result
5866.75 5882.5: 0.037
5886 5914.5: 0.169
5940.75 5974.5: 0.047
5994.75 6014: 0.040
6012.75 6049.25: 0.019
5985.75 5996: 0.032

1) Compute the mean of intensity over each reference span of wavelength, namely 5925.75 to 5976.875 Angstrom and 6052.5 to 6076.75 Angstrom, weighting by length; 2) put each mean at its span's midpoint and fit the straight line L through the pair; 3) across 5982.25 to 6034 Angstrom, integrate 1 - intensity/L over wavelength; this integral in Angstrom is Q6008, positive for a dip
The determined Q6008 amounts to 1.19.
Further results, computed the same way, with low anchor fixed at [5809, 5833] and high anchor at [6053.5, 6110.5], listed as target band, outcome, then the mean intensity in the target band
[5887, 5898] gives 2.73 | 0.949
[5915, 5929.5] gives 0.32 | 1.23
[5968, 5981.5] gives 0.74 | 1.19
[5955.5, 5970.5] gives 0.87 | 1.19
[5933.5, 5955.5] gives 0.68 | 1.22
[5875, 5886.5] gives 0.97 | 1.16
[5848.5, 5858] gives 0.34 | 1.22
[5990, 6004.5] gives 0.53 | 1.22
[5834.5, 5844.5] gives -0.15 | 1.28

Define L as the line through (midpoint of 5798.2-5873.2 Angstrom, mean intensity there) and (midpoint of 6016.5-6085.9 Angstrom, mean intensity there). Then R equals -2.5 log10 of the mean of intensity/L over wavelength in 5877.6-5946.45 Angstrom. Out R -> 0.09 mag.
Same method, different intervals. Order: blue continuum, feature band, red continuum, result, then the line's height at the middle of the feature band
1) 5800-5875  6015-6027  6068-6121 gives 0.03 mag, 1.26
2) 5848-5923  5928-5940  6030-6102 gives -0.04 mag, 1.19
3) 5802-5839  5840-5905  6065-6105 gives 0.09 mag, 1.26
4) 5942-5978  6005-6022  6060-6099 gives 0.01 mag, 1.23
